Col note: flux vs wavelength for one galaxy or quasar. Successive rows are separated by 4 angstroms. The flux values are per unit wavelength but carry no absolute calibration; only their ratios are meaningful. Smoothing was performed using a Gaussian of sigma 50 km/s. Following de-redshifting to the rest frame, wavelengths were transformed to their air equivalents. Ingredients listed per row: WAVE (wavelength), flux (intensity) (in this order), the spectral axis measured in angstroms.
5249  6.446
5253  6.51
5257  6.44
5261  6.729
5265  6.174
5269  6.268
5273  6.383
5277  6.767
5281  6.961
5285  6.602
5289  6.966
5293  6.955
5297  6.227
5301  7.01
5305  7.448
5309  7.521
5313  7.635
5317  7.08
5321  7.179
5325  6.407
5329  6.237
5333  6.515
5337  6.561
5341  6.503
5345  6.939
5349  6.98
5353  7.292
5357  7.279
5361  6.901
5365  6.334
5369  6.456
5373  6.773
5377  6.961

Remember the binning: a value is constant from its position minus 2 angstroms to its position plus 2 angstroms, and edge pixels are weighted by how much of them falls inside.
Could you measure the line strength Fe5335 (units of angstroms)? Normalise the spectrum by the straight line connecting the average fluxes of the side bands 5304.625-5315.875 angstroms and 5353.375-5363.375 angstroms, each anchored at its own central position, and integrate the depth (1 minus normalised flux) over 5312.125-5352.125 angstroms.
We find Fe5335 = 2.9 angstroms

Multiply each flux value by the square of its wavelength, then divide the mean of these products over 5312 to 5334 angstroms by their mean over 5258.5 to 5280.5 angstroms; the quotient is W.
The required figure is 1.1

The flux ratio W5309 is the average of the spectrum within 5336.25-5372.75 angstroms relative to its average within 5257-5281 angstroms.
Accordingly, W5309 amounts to 1.05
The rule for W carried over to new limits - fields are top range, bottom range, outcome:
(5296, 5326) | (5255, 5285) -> 1.11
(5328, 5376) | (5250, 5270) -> 1.09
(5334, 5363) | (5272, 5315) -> 1.01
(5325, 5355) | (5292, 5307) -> 0.98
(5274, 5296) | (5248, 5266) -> 1.06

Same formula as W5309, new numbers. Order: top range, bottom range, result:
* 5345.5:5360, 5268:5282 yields 1.08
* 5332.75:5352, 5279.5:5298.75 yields 1.00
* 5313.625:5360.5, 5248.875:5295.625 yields 1.04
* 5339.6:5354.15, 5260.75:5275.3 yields 1.09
